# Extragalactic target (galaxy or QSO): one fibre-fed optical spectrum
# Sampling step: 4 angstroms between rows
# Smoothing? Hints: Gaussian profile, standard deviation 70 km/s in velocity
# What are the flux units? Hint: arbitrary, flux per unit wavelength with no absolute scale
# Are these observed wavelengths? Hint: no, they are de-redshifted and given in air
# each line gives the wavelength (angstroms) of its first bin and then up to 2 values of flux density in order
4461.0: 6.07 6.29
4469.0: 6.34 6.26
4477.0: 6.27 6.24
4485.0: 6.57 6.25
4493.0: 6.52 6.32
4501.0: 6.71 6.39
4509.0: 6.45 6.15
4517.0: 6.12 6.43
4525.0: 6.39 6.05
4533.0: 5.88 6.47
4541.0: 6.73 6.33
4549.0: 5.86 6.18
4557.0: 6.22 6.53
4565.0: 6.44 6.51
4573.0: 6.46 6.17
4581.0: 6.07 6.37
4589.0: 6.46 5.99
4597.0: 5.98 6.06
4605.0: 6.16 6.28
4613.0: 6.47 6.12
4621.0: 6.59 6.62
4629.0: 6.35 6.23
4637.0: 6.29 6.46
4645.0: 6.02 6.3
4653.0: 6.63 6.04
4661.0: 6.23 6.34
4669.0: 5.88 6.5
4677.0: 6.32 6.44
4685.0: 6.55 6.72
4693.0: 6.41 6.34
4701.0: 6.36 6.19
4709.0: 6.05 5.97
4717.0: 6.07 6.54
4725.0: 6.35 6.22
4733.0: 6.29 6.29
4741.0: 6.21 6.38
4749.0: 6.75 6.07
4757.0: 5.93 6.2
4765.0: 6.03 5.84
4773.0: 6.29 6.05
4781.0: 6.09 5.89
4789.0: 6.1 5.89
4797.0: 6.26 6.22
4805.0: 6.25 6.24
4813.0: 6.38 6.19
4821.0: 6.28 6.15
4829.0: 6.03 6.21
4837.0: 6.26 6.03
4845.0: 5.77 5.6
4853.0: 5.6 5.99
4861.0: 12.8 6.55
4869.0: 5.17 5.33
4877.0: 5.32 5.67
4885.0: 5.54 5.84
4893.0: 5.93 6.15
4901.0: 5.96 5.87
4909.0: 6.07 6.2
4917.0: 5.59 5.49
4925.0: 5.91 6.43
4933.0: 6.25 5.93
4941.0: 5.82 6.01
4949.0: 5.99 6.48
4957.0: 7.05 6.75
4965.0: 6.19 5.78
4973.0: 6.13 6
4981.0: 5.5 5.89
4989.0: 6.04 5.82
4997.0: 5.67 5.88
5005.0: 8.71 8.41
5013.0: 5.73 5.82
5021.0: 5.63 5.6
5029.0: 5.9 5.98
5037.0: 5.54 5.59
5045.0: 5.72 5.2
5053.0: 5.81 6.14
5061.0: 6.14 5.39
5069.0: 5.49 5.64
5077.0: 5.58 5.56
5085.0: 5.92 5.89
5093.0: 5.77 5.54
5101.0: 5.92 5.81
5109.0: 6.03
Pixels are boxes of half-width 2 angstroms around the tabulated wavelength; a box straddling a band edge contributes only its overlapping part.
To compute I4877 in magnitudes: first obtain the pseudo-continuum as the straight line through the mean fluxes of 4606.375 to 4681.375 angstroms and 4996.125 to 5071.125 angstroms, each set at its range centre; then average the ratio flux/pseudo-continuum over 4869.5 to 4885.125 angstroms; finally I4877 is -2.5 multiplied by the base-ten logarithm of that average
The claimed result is 0.13 mag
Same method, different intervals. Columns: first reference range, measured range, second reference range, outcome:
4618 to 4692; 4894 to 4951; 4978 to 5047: 0.03 mag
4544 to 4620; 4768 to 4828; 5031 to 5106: -0.02 mag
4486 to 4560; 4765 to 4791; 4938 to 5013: 0.05 mag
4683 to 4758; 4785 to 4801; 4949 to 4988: 0.03 mag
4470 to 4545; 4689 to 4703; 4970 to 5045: -0.03 mag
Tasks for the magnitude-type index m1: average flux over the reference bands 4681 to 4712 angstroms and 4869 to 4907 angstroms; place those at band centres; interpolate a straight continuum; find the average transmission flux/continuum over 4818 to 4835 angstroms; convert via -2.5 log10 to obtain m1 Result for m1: -0.05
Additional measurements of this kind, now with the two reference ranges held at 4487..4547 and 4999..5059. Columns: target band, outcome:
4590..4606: 0.04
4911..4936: 0.03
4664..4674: 0.01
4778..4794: 0.04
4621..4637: -0.02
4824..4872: -0.05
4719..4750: -0.02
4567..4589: 0.00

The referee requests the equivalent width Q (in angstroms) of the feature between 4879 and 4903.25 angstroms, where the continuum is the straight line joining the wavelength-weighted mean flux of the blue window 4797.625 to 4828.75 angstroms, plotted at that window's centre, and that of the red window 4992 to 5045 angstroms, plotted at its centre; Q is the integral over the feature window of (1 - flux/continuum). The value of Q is 1.40 angstroms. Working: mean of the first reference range 6.23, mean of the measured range 5.85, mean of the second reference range 6.16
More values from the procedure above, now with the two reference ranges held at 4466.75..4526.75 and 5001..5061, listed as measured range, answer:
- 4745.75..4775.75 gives 0.37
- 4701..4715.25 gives 0.35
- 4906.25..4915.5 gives 0.13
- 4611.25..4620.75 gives -0.06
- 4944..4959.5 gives -0.66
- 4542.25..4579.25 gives 0.14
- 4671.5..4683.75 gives -0.28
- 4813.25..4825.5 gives -0.05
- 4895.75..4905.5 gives 0.28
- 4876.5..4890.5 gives 1.30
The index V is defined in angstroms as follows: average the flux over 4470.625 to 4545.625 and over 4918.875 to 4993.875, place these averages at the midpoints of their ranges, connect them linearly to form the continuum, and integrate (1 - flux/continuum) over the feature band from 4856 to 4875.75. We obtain -3.30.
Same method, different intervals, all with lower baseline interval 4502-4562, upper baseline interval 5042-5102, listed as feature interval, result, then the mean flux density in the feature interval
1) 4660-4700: -1.6 angstroms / 6.38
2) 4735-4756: -0.9 angstroms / 6.32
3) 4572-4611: 0.2 angstroms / 6.19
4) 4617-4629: -0.6 angstroms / 6.48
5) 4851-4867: -4.9 angstroms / 7.74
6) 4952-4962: -1.6 angstroms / 6.79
